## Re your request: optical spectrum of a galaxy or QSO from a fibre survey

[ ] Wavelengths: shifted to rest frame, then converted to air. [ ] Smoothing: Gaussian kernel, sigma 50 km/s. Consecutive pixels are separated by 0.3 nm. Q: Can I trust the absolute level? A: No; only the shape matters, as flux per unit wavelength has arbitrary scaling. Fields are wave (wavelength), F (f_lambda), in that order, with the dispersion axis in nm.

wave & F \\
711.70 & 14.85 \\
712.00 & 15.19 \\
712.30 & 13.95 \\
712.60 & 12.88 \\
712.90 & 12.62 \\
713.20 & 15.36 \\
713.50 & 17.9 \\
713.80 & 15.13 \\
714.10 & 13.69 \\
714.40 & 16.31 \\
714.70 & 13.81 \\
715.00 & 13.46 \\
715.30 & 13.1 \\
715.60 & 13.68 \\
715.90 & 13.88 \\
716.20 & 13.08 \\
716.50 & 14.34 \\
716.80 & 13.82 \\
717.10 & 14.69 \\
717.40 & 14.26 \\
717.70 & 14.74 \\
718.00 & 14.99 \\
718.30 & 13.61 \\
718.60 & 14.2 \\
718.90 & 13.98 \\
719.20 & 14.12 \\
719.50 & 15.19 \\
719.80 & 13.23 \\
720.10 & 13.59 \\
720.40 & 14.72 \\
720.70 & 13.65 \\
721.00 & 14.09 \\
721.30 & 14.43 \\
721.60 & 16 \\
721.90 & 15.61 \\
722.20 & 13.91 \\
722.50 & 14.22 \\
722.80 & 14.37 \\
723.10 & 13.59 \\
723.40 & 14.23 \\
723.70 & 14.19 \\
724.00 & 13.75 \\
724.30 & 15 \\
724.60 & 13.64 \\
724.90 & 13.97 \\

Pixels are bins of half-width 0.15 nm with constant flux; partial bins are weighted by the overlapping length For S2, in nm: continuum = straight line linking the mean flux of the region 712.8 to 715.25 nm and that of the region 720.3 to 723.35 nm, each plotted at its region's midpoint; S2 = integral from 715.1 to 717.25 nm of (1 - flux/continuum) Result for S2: 0.13 nm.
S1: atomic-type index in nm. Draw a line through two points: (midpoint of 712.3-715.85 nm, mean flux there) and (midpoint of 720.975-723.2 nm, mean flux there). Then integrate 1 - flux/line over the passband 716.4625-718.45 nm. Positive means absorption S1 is 0.01 nm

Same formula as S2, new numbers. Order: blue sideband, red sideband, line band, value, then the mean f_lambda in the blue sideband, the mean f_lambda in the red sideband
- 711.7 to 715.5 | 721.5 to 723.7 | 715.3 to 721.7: 0.14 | 14.5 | 14.5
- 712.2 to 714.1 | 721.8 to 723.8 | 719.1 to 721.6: 0.02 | 14.6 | 14.3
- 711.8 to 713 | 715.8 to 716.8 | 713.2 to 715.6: -0.17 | 13.8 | 13.8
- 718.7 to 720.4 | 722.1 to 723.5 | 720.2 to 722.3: -0.08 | 14.1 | 14.1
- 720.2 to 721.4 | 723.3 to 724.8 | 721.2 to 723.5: -0.06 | 14.2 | 14.2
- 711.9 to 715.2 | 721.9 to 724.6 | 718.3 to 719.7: 0.01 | 14.5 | 14.2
